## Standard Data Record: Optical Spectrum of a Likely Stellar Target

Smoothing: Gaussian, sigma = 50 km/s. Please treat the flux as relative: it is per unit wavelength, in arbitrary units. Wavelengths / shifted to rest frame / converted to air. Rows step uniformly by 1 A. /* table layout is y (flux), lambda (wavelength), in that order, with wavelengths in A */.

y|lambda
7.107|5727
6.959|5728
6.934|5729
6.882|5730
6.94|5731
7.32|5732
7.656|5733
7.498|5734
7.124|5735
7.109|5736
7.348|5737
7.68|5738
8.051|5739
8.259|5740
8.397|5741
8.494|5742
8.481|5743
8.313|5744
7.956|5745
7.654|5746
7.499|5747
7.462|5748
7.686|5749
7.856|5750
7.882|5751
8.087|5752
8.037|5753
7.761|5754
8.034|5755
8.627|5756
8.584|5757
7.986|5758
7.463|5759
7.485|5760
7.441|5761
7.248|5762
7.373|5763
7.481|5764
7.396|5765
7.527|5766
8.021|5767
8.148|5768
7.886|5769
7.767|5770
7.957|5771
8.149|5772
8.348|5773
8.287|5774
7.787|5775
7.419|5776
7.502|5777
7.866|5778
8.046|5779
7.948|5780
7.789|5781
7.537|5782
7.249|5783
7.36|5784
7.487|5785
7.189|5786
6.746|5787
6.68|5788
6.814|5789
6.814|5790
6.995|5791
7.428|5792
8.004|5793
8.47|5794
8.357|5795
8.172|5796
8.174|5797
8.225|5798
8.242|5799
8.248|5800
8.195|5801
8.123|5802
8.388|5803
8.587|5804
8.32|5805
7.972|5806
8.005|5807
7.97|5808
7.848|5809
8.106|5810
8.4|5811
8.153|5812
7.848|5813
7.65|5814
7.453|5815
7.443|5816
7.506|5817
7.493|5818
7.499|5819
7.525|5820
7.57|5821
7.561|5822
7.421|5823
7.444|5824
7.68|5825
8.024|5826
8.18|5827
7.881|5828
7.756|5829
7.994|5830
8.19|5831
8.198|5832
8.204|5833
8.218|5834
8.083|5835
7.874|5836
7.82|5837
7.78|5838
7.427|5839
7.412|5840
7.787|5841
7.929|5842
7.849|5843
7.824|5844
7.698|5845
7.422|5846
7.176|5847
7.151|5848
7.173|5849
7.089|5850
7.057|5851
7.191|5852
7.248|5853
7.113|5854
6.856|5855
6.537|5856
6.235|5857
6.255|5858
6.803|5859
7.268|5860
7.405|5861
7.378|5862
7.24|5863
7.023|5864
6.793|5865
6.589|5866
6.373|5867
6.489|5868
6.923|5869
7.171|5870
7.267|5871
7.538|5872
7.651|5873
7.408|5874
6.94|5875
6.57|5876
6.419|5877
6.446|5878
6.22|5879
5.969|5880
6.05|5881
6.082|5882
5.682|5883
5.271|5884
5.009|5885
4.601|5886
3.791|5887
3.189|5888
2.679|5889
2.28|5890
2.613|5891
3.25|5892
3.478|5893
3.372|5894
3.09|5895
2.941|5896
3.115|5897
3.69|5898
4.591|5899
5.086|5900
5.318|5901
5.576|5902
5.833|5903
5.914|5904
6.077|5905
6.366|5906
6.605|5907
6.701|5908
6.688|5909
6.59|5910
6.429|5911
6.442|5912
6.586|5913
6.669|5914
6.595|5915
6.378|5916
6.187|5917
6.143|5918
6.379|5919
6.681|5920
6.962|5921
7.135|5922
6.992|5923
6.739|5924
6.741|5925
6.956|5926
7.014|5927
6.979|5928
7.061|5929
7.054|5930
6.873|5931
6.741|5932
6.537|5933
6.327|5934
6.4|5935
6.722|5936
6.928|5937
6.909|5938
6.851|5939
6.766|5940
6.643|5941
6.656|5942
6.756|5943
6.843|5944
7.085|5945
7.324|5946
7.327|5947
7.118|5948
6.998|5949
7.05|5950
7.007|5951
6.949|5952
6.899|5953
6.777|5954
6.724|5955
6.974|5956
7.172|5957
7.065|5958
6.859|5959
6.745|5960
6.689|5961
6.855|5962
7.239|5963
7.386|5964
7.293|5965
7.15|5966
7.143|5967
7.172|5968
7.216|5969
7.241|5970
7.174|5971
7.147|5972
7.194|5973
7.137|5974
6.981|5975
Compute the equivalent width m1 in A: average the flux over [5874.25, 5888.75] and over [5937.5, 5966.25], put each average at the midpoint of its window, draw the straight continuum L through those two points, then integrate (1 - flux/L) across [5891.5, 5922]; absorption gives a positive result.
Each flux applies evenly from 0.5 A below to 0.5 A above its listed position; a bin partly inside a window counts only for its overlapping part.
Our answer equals 2.8 A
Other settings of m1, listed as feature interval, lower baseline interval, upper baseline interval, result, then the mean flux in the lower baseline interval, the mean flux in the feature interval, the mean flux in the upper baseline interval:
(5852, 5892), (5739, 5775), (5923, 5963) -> 6.4 A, 7.92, 6.11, 6.88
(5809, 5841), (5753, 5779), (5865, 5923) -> -4.5 A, 7.83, 7.8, 5.67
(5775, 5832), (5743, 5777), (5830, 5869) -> -1.4 A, 7.84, 7.77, 7.32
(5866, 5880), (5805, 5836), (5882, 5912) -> -2.8 A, 7.85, 6.84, 4.74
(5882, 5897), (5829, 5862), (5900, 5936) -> 6.9 A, 7.45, 3.72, 6.52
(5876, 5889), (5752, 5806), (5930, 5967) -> 3.4 A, 7.8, 5.33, 6.91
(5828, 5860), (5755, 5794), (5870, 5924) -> -4.8 A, 7.64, 7.47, 5.6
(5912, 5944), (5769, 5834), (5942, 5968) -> 1.9 A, 7.81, 6.72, 7.01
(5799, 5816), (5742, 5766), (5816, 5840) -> -0.6 A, 7.83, 8.07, 7.78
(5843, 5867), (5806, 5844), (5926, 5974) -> 1.7 A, 7.82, 7.07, 6.96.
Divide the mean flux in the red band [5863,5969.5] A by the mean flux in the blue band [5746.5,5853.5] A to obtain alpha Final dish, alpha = 0.81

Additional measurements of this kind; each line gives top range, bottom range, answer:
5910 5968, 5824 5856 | 0.90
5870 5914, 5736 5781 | 0.68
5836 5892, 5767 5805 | 0.83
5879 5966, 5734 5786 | 0.78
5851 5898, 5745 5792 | 0.75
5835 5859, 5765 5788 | 0.95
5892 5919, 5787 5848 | 0.70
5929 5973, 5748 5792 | 0.91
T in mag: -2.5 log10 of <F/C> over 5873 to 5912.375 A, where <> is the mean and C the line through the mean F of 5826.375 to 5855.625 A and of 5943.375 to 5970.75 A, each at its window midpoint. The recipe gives 0.39 mag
